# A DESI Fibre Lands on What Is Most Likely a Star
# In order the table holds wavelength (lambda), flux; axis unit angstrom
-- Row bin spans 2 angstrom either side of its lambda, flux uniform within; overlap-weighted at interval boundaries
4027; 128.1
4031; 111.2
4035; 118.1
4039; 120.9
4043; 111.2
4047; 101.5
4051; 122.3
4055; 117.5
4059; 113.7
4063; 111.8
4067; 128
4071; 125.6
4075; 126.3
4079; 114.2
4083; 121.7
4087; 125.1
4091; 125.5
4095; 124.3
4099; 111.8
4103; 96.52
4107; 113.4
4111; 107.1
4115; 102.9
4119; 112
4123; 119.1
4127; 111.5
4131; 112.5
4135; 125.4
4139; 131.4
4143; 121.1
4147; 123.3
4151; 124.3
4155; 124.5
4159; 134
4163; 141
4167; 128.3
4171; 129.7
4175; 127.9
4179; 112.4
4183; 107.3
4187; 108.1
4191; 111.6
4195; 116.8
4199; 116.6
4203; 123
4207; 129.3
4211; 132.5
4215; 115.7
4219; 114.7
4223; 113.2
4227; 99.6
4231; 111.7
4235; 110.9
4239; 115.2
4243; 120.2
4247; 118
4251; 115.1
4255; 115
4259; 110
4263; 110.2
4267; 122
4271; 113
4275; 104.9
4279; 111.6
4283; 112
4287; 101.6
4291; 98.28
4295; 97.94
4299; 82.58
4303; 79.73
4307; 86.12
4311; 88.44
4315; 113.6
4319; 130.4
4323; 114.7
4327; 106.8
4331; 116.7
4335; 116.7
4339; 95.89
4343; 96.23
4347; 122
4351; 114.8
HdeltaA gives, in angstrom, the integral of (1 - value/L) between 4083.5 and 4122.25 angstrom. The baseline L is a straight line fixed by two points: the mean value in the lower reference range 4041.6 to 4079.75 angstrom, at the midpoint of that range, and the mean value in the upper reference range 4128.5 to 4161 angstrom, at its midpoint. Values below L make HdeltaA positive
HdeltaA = 2.29 angstrom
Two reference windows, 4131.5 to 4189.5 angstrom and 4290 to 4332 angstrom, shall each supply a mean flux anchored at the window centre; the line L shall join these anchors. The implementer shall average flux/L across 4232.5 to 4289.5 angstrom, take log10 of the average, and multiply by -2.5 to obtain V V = -0.04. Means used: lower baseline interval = 124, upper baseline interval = 101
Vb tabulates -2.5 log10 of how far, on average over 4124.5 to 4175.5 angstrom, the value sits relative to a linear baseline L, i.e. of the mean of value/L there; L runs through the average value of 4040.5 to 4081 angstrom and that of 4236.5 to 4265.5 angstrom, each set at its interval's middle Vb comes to -0.09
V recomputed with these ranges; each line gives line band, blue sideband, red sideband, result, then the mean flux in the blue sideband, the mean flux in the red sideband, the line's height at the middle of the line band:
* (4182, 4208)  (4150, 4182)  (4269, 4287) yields 0.06 mag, 127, 109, 123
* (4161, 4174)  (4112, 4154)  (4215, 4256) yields -0.14 mag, 118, 113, 117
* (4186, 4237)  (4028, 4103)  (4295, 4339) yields -0.06 mag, 118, 103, 109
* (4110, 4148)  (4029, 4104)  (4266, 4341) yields -0.02 mag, 117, 105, 114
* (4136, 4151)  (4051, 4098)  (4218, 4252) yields -0.07 mag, 121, 113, 118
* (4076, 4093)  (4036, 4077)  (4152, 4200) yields -0.03 mag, 118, 122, 119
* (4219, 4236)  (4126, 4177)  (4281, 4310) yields 0.00 mag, 126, 93.8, 109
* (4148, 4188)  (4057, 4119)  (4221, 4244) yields -0.10 mag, 116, 111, 114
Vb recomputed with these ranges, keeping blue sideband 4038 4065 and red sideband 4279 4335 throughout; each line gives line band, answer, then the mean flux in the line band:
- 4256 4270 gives -0.09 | 114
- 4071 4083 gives -0.08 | 121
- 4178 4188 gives -0.01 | 109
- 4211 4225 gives -0.10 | 117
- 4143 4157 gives -0.13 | 124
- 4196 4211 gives -0.15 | 124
